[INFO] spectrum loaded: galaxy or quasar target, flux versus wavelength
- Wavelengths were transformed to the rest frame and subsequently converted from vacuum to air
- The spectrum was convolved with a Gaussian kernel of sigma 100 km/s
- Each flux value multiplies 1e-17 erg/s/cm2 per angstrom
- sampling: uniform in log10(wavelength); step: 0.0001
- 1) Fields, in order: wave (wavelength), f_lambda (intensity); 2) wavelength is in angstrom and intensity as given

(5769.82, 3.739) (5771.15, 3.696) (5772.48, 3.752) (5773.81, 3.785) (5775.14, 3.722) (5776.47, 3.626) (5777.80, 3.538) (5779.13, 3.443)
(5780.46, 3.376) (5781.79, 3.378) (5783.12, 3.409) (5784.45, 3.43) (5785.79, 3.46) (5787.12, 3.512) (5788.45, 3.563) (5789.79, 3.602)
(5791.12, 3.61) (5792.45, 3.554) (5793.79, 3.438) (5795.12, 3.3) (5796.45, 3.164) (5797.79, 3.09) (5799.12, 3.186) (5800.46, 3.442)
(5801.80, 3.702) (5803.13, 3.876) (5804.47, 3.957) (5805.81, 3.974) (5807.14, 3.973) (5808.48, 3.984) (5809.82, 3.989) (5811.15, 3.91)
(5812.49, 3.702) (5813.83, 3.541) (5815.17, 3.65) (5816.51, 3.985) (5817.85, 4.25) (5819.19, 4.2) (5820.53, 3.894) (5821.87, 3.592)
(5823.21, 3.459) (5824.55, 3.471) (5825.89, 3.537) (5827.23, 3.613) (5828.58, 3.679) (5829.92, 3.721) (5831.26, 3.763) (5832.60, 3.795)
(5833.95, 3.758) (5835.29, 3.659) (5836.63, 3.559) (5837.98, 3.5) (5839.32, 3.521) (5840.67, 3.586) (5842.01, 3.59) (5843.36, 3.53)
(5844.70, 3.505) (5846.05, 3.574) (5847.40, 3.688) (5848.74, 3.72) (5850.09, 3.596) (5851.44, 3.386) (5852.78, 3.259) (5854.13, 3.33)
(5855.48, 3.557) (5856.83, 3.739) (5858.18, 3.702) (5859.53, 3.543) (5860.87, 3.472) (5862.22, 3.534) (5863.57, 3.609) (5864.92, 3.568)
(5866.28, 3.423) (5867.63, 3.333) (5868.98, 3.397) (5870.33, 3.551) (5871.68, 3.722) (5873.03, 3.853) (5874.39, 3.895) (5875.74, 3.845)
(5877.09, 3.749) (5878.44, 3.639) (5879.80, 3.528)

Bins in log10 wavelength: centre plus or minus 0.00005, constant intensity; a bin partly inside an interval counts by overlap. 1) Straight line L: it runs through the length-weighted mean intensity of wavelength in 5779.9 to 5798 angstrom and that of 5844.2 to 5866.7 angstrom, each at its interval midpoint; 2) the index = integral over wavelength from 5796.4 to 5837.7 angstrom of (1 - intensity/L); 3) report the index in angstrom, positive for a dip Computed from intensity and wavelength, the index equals -2.9 angstrom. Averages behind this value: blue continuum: 3.43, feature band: 3.72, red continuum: 3.54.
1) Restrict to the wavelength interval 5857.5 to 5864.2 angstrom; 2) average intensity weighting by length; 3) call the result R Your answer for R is 3.58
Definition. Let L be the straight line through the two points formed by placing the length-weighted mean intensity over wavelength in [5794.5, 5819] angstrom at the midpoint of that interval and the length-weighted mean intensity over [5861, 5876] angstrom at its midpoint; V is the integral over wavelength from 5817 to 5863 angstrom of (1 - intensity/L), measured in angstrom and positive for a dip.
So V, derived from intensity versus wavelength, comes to 0.3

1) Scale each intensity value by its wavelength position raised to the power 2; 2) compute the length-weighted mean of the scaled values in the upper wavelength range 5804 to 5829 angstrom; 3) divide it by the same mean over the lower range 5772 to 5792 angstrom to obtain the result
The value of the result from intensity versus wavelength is 1.09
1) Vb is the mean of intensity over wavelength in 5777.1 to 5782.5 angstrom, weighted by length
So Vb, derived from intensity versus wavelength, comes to 3.44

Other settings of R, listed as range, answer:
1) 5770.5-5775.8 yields 3.74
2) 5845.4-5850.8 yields 3.64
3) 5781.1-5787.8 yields 3.44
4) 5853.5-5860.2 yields 3.58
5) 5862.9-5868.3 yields 3.48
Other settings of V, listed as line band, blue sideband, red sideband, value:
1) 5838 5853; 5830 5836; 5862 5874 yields 0.53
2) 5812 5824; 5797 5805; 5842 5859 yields -0.92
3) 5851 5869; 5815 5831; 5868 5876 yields 1.03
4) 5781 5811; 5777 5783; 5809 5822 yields 0.52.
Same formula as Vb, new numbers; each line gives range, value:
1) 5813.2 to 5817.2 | 3.73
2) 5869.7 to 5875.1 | 3.76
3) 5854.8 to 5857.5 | 3.64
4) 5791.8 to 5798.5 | 3.31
